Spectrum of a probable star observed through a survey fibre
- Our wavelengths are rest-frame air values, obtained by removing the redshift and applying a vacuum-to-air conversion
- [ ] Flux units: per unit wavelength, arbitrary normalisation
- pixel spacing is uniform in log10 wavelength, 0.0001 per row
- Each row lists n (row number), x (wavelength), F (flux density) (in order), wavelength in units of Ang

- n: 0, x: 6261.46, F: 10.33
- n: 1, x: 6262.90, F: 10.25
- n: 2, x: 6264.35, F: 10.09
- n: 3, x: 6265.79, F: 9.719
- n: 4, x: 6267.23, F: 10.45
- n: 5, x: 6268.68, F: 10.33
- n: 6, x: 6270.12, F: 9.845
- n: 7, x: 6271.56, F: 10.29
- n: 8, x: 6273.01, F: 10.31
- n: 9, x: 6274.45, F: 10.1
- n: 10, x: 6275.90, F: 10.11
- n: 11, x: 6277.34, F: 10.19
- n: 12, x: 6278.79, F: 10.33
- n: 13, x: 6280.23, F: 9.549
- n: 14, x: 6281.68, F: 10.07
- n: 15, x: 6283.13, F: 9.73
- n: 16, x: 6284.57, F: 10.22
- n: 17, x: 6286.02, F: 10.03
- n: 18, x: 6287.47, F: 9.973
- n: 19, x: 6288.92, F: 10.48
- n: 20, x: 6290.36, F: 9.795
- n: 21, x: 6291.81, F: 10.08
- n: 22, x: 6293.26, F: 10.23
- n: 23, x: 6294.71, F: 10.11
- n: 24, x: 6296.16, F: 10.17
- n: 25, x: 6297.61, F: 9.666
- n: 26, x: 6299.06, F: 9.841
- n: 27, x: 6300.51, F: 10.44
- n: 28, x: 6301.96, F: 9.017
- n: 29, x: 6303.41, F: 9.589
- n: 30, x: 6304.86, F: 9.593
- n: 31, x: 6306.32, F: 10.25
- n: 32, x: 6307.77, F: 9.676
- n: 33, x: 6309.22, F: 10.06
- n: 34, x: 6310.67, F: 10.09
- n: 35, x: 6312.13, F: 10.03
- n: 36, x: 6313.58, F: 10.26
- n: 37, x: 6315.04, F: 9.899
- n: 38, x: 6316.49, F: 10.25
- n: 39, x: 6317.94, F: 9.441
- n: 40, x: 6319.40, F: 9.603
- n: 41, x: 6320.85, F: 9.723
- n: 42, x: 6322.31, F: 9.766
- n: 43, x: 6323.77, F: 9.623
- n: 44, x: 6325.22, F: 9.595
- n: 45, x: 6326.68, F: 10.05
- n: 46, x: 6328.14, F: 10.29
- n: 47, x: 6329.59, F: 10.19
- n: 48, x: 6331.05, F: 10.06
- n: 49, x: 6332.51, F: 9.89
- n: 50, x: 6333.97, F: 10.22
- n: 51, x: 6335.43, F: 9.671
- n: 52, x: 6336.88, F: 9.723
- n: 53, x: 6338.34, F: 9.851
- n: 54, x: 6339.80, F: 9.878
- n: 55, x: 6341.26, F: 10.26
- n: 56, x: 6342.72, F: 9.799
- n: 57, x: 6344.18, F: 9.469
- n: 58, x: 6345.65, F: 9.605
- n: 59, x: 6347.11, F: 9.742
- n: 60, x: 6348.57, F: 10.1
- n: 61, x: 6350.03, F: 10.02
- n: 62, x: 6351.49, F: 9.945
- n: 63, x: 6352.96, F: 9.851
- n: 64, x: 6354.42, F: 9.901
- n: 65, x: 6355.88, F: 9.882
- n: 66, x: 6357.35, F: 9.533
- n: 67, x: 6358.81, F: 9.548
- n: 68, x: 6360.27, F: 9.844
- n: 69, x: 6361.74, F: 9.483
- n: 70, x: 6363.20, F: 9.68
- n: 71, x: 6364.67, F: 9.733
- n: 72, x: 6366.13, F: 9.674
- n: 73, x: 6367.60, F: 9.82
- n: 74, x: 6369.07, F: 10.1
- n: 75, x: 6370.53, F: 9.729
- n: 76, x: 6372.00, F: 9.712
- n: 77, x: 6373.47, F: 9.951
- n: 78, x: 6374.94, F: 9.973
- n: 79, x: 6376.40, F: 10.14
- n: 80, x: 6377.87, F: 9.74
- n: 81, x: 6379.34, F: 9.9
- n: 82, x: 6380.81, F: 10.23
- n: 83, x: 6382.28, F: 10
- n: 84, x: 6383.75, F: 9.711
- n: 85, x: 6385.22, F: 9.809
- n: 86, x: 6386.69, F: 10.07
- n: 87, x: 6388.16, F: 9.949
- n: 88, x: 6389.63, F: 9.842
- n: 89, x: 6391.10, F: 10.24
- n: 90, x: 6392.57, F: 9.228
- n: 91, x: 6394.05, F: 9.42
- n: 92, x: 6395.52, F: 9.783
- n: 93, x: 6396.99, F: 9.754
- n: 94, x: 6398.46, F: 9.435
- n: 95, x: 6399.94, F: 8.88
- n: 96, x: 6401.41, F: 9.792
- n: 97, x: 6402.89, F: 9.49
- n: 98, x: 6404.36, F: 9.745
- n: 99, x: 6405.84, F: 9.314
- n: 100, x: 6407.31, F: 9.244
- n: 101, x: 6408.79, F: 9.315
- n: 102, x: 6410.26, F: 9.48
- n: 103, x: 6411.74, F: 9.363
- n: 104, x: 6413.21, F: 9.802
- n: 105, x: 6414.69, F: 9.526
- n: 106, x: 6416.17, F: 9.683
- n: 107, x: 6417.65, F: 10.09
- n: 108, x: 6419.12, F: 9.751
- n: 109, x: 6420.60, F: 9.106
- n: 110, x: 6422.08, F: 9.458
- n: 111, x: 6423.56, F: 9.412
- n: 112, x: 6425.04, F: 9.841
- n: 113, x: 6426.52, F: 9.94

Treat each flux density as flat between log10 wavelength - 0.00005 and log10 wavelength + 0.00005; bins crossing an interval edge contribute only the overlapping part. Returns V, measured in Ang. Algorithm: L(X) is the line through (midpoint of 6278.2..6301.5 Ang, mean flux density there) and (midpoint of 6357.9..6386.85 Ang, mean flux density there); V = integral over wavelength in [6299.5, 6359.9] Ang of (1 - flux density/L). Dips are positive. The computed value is 0.5 Ang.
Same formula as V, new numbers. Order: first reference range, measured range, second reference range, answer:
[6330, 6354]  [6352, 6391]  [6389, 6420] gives -0.4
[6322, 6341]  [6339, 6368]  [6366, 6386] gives 0.4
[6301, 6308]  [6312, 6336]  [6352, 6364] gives -0.6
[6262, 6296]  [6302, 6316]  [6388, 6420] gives 0.1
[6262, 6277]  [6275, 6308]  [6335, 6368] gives 0.3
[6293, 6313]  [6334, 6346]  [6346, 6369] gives 0.0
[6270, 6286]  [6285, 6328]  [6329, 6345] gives 0.3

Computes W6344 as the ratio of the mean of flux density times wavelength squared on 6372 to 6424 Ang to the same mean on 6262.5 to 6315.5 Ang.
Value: 1.00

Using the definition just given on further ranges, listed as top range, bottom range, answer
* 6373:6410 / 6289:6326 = 1.01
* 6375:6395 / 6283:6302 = 1.01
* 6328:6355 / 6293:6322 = 1.01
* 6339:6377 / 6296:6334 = 1.01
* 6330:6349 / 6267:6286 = 1.00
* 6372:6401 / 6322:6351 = 1.01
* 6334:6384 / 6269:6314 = 1.00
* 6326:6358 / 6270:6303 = 1.01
